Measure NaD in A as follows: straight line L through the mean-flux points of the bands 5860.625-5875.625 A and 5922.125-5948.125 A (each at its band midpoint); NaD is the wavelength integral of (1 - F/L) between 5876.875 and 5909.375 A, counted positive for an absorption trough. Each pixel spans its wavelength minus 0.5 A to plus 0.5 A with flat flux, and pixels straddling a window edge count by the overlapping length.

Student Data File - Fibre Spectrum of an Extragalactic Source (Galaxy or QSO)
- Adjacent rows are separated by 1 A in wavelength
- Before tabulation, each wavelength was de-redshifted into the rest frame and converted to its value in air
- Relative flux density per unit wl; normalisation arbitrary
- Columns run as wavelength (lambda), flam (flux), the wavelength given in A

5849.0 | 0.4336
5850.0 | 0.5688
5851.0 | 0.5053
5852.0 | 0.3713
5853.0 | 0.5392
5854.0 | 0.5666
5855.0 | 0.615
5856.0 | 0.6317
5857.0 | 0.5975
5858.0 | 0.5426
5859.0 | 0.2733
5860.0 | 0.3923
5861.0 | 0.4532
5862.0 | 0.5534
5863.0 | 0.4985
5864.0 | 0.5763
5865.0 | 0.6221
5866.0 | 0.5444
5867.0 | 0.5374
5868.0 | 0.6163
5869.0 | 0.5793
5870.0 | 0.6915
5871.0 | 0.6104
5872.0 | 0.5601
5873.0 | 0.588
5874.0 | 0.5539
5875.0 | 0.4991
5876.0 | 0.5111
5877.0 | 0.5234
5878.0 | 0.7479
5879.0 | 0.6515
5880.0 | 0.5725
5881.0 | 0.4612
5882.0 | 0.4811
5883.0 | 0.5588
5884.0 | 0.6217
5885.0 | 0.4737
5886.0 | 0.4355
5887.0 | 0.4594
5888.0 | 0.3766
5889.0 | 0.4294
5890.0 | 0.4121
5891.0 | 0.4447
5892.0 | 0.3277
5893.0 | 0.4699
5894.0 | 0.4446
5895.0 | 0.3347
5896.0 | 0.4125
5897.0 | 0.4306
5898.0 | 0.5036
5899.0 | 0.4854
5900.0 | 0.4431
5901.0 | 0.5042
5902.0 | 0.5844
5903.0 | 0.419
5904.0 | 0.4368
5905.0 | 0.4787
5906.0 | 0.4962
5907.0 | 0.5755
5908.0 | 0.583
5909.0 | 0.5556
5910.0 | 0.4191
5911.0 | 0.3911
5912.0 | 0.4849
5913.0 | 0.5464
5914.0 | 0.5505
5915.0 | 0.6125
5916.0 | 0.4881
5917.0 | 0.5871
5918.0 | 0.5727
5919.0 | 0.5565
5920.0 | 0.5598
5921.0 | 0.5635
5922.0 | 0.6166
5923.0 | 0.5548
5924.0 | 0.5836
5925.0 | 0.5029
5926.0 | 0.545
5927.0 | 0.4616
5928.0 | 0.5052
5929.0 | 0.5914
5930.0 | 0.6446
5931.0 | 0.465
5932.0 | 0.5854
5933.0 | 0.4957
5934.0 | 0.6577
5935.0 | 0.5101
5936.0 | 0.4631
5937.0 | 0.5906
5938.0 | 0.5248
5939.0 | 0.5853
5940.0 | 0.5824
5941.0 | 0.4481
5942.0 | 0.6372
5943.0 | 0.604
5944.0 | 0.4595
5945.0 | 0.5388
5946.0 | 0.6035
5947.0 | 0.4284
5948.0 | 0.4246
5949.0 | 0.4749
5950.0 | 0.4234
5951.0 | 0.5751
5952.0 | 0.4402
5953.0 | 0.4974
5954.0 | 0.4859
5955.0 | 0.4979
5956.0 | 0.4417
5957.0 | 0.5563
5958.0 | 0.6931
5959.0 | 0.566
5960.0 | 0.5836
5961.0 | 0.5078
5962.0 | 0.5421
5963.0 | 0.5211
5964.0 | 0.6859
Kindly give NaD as 4.0 A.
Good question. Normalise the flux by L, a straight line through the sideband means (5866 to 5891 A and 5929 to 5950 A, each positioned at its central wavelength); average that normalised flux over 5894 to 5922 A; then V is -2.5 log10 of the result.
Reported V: 0.07 mag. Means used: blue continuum 0.538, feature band 0.504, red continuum 0.535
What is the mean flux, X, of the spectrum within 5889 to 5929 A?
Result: 0.499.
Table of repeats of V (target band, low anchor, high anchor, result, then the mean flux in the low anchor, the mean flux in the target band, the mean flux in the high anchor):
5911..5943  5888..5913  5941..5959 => -0.12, 0.461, 0.549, 0.516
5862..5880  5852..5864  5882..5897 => -0.20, 0.511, 0.582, 0.444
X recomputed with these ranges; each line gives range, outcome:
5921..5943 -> 0.552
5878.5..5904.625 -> 0.468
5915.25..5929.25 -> 0.55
